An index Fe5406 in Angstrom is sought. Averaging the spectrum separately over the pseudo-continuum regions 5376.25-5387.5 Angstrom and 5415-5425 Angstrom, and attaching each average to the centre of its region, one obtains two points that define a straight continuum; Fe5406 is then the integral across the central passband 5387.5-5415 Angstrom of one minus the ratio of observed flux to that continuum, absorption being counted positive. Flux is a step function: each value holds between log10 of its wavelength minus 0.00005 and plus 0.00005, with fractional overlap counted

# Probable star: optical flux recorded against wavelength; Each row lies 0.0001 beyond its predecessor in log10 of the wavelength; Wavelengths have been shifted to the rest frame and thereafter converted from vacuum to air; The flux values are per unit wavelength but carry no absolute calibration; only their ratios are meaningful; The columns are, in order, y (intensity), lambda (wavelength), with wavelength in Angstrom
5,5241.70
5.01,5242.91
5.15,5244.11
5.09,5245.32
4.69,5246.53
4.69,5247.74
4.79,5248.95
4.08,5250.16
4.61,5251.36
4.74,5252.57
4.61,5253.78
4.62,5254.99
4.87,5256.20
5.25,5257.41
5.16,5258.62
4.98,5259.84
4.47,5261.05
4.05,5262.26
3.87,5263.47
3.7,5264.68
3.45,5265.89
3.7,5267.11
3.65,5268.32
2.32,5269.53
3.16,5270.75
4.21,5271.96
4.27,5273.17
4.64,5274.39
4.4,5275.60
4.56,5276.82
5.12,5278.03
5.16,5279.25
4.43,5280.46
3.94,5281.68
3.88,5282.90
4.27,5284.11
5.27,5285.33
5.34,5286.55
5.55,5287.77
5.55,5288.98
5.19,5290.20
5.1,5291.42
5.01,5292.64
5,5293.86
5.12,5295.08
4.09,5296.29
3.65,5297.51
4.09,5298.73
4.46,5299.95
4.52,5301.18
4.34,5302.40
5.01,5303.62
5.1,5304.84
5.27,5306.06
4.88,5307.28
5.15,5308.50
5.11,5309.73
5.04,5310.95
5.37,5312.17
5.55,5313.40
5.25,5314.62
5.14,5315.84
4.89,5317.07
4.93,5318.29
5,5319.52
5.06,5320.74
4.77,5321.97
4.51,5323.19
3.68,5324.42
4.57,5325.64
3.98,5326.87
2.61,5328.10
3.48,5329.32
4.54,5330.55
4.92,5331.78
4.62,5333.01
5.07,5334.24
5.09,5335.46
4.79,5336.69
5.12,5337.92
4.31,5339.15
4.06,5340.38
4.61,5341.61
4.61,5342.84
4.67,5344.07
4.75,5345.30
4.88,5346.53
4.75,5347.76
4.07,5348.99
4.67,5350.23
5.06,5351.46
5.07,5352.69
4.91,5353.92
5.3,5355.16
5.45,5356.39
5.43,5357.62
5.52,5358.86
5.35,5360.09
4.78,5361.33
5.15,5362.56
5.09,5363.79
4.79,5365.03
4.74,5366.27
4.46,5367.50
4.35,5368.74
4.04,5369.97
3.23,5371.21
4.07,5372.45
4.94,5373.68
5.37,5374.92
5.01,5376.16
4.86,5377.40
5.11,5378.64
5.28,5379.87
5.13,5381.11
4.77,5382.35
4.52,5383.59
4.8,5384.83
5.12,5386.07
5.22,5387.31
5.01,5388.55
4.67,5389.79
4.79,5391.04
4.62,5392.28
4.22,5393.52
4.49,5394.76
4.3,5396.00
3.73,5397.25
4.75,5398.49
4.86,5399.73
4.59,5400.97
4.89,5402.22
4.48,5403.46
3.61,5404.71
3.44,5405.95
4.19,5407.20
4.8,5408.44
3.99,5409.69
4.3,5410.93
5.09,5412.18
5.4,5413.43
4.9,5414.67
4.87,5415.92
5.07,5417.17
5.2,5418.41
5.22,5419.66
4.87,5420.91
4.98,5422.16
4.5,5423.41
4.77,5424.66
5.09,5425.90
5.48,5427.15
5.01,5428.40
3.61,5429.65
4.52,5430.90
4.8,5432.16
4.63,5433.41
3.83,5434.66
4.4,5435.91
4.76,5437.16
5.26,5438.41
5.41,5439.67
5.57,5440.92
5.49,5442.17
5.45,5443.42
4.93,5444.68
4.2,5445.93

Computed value 2.45 Angstrom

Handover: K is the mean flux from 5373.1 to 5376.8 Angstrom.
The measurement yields 5.1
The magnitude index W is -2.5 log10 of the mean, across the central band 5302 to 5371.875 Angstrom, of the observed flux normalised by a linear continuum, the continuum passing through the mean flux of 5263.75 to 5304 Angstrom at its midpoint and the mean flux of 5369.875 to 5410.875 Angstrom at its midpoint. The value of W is -0.06 mag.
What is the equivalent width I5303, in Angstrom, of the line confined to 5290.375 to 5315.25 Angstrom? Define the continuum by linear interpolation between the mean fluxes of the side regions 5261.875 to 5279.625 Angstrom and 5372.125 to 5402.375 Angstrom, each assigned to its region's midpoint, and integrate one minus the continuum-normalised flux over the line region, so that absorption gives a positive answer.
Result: -3.8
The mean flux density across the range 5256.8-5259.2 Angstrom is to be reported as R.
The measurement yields 5.21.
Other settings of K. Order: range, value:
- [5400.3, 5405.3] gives 4.4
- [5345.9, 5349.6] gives 4.57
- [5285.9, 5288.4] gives 5.45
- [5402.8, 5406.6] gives 3.85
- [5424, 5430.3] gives 4.8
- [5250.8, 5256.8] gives 4.69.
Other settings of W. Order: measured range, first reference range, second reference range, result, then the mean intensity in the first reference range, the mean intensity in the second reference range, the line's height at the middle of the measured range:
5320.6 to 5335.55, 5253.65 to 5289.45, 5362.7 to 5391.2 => 0.06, 4.41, 4.76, 4.6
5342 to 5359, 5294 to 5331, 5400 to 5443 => -0.05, 4.64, 4.74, 4.68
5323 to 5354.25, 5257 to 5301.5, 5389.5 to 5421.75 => 0.00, 4.44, 4.59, 4.51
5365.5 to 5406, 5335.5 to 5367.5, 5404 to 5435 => 0.04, 4.87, 4.65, 4.76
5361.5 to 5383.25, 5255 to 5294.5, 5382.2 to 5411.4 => -0.05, 4.49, 4.5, 4.5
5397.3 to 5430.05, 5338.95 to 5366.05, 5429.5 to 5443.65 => 0.04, 4.88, 4.83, 4.85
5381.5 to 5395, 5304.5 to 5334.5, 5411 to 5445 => 0.02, 4.73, 4.92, 4.85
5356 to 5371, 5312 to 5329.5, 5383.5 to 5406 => -0.07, 4.59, 4.56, 4.57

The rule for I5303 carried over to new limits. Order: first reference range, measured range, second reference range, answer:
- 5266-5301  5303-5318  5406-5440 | -2.1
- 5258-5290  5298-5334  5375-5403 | -1.4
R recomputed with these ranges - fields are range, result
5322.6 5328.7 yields 3.87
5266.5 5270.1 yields 3.23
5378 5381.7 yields 5.18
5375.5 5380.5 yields 5.07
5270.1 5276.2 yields 4.13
